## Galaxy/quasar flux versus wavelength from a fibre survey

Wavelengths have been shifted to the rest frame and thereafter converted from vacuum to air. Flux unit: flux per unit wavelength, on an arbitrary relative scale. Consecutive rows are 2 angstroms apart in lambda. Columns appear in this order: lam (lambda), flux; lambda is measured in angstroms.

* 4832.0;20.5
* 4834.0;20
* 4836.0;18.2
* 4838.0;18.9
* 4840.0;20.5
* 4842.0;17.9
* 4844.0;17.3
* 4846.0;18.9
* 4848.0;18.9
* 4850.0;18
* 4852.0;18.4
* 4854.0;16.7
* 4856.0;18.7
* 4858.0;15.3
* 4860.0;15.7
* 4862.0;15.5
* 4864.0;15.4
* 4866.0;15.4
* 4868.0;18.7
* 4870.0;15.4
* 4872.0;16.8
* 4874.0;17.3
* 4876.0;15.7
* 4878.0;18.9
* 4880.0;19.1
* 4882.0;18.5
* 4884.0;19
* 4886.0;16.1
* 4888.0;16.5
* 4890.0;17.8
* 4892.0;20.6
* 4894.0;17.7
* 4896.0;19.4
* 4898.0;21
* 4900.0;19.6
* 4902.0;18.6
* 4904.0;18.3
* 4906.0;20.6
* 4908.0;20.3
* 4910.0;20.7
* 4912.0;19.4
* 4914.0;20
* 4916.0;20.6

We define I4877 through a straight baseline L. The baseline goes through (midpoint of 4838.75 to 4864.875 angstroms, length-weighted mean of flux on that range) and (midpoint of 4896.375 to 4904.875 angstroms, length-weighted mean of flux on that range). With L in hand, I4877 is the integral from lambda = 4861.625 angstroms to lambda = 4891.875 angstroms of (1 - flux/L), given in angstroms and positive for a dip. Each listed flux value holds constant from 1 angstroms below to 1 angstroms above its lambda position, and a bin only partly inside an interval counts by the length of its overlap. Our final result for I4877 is 2.1 angstroms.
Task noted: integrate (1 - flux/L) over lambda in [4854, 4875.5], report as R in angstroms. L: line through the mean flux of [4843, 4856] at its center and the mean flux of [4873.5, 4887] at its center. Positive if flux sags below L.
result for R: 1.8 angstroms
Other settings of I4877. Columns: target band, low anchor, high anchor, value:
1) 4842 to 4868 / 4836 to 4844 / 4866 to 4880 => 1.3 angstroms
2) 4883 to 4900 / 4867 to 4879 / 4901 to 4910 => 0.0 angstroms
